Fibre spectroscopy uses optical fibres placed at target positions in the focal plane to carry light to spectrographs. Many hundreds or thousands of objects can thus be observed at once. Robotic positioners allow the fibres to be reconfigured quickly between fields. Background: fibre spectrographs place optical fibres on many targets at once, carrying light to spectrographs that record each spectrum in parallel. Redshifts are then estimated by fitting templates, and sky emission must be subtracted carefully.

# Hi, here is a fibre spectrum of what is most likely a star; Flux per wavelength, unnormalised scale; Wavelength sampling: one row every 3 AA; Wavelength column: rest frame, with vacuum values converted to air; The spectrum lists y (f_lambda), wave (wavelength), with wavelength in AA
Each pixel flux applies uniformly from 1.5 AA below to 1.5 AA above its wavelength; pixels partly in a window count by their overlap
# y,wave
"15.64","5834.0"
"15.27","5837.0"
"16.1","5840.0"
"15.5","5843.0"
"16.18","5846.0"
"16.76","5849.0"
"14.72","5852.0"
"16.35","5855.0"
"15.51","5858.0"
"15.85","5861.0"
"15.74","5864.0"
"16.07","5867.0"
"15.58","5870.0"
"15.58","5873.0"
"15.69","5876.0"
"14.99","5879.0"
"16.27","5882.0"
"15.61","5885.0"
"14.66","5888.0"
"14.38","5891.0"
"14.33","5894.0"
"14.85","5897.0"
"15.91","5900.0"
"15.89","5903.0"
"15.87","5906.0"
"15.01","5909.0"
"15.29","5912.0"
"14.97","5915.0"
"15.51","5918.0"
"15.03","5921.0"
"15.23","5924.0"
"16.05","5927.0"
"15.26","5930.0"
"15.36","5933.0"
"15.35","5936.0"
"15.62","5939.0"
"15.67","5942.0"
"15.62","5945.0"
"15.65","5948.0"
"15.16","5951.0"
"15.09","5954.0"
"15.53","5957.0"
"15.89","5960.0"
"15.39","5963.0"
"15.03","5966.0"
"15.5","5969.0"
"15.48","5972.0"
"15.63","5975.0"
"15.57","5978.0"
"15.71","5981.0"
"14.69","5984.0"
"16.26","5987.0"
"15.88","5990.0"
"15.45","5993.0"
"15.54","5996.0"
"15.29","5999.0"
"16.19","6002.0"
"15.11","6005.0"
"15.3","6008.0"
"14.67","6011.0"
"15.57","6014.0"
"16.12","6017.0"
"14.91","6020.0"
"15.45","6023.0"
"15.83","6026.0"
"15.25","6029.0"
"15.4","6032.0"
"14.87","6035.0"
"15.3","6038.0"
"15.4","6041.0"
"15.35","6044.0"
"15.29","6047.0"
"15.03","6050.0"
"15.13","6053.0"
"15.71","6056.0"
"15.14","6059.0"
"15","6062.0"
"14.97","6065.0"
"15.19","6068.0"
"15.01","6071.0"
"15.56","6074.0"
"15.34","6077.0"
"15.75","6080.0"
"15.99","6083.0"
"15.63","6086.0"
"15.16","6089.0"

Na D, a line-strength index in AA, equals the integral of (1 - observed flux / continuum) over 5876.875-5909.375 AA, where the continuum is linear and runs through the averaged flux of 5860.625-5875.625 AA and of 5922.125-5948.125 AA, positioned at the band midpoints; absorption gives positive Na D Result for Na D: 0.8 AA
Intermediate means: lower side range 15.8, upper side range 15.5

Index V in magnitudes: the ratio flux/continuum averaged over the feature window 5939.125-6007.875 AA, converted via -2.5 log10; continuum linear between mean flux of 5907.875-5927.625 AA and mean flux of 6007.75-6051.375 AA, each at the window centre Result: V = -0.02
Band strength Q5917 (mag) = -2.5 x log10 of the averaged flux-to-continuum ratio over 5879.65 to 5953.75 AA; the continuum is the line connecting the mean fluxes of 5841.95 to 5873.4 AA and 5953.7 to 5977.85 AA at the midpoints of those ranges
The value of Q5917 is 0.02 mag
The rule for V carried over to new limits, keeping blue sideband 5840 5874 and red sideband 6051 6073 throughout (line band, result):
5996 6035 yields -0.01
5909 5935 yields 0.02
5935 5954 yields 0.00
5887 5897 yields 0.09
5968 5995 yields -0.01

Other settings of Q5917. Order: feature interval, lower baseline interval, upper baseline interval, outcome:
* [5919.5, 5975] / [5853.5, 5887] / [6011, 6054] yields 0.01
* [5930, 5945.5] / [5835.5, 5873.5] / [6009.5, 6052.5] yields 0.01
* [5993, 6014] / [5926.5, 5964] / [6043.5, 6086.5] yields 0.00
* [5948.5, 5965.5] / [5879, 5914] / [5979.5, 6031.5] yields 0.00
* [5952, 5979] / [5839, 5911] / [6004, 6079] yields 0.00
